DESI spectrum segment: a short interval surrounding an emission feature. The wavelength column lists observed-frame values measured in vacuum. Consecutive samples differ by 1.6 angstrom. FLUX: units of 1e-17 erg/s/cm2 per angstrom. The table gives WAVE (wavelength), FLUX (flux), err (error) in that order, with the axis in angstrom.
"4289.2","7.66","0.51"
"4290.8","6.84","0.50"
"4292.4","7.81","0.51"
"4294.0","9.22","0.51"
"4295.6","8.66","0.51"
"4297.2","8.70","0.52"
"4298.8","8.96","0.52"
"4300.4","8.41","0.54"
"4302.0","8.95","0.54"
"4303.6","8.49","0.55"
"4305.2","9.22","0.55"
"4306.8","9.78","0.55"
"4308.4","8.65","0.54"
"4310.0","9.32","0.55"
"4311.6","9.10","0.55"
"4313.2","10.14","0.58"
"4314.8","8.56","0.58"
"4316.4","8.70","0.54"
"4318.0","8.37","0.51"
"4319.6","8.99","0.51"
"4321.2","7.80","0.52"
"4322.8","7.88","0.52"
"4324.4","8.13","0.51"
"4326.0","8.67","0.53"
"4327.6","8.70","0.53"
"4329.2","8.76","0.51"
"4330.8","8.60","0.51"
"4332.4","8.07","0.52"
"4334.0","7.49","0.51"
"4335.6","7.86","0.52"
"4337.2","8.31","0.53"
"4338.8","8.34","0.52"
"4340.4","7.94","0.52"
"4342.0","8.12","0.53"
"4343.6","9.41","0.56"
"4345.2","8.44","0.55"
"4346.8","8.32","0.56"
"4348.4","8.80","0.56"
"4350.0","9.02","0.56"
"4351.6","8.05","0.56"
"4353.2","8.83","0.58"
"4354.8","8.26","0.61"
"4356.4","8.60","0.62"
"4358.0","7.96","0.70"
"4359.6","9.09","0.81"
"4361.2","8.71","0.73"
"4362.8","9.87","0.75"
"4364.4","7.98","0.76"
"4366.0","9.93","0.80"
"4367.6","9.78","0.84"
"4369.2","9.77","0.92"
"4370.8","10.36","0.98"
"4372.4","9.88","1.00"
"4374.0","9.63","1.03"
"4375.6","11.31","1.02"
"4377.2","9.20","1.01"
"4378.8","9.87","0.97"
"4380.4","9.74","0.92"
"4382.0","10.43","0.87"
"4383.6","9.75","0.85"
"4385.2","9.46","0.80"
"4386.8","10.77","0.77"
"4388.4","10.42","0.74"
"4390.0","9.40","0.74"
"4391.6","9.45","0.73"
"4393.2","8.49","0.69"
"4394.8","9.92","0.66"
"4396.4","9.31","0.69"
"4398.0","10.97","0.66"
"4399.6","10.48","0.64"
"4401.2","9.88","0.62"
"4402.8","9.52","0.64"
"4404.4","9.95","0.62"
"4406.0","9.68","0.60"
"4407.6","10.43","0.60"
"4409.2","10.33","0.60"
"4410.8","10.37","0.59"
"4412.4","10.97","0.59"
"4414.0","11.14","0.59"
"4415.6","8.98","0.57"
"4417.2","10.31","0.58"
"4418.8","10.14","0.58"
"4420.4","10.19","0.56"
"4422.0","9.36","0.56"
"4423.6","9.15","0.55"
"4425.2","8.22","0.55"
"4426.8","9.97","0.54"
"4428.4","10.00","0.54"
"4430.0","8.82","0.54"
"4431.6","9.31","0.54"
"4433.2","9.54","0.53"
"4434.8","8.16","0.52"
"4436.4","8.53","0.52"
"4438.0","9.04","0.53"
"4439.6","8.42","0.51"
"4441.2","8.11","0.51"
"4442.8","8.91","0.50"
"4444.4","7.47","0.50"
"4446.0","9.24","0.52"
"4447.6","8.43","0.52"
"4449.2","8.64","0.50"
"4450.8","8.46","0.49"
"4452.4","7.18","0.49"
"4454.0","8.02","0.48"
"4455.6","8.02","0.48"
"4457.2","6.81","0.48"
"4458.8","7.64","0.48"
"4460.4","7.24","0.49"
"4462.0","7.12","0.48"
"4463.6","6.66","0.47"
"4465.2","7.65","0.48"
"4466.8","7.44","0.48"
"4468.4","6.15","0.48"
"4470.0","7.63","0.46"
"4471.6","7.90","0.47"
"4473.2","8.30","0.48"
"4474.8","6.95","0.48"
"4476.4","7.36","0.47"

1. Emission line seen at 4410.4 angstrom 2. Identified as C III]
